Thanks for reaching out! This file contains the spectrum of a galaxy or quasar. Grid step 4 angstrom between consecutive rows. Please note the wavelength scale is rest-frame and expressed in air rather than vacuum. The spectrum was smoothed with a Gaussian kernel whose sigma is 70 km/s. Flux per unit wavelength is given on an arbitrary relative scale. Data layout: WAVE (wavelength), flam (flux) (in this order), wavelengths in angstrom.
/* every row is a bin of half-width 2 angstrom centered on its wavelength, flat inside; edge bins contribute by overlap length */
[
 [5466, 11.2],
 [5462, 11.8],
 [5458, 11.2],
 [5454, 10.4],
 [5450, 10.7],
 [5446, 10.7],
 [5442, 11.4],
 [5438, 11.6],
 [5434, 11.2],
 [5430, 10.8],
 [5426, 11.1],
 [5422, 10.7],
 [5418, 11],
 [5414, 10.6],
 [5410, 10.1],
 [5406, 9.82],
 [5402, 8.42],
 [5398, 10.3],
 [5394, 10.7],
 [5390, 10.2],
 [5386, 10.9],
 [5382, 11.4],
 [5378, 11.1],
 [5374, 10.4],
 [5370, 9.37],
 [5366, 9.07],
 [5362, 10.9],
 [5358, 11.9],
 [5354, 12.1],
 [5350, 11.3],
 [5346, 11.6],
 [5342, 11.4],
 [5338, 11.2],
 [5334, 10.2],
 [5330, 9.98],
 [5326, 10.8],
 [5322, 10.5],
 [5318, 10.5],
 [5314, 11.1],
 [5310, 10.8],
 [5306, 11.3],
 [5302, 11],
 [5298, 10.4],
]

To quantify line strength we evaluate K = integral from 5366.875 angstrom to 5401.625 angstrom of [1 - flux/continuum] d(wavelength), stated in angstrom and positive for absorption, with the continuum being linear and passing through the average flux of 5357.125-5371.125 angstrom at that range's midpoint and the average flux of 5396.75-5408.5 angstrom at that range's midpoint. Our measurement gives -2.0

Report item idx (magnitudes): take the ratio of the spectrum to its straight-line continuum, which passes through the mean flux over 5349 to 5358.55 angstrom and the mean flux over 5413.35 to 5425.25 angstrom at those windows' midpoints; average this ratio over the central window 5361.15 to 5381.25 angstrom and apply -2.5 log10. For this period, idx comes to 0.13 mag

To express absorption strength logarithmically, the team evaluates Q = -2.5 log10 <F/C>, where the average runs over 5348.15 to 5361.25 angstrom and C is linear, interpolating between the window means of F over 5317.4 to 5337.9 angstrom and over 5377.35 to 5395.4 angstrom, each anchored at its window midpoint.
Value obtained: -0.10 mag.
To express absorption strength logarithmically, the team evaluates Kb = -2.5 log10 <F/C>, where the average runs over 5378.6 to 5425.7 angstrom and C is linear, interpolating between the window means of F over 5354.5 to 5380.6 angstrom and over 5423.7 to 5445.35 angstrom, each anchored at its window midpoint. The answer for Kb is 0.05 mag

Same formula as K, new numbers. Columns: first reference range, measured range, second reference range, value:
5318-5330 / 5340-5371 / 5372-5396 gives -1.03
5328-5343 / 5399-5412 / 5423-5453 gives 1.67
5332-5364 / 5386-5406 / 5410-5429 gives 1.75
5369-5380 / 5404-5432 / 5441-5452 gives 0.26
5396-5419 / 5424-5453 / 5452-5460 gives -1.49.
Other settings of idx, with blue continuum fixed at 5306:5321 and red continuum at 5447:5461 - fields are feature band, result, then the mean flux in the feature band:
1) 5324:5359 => -0.03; 11.1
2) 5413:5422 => 0.00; 10.8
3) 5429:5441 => -0.04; 11.2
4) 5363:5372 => 0.15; 9.41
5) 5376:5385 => -0.04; 11.2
